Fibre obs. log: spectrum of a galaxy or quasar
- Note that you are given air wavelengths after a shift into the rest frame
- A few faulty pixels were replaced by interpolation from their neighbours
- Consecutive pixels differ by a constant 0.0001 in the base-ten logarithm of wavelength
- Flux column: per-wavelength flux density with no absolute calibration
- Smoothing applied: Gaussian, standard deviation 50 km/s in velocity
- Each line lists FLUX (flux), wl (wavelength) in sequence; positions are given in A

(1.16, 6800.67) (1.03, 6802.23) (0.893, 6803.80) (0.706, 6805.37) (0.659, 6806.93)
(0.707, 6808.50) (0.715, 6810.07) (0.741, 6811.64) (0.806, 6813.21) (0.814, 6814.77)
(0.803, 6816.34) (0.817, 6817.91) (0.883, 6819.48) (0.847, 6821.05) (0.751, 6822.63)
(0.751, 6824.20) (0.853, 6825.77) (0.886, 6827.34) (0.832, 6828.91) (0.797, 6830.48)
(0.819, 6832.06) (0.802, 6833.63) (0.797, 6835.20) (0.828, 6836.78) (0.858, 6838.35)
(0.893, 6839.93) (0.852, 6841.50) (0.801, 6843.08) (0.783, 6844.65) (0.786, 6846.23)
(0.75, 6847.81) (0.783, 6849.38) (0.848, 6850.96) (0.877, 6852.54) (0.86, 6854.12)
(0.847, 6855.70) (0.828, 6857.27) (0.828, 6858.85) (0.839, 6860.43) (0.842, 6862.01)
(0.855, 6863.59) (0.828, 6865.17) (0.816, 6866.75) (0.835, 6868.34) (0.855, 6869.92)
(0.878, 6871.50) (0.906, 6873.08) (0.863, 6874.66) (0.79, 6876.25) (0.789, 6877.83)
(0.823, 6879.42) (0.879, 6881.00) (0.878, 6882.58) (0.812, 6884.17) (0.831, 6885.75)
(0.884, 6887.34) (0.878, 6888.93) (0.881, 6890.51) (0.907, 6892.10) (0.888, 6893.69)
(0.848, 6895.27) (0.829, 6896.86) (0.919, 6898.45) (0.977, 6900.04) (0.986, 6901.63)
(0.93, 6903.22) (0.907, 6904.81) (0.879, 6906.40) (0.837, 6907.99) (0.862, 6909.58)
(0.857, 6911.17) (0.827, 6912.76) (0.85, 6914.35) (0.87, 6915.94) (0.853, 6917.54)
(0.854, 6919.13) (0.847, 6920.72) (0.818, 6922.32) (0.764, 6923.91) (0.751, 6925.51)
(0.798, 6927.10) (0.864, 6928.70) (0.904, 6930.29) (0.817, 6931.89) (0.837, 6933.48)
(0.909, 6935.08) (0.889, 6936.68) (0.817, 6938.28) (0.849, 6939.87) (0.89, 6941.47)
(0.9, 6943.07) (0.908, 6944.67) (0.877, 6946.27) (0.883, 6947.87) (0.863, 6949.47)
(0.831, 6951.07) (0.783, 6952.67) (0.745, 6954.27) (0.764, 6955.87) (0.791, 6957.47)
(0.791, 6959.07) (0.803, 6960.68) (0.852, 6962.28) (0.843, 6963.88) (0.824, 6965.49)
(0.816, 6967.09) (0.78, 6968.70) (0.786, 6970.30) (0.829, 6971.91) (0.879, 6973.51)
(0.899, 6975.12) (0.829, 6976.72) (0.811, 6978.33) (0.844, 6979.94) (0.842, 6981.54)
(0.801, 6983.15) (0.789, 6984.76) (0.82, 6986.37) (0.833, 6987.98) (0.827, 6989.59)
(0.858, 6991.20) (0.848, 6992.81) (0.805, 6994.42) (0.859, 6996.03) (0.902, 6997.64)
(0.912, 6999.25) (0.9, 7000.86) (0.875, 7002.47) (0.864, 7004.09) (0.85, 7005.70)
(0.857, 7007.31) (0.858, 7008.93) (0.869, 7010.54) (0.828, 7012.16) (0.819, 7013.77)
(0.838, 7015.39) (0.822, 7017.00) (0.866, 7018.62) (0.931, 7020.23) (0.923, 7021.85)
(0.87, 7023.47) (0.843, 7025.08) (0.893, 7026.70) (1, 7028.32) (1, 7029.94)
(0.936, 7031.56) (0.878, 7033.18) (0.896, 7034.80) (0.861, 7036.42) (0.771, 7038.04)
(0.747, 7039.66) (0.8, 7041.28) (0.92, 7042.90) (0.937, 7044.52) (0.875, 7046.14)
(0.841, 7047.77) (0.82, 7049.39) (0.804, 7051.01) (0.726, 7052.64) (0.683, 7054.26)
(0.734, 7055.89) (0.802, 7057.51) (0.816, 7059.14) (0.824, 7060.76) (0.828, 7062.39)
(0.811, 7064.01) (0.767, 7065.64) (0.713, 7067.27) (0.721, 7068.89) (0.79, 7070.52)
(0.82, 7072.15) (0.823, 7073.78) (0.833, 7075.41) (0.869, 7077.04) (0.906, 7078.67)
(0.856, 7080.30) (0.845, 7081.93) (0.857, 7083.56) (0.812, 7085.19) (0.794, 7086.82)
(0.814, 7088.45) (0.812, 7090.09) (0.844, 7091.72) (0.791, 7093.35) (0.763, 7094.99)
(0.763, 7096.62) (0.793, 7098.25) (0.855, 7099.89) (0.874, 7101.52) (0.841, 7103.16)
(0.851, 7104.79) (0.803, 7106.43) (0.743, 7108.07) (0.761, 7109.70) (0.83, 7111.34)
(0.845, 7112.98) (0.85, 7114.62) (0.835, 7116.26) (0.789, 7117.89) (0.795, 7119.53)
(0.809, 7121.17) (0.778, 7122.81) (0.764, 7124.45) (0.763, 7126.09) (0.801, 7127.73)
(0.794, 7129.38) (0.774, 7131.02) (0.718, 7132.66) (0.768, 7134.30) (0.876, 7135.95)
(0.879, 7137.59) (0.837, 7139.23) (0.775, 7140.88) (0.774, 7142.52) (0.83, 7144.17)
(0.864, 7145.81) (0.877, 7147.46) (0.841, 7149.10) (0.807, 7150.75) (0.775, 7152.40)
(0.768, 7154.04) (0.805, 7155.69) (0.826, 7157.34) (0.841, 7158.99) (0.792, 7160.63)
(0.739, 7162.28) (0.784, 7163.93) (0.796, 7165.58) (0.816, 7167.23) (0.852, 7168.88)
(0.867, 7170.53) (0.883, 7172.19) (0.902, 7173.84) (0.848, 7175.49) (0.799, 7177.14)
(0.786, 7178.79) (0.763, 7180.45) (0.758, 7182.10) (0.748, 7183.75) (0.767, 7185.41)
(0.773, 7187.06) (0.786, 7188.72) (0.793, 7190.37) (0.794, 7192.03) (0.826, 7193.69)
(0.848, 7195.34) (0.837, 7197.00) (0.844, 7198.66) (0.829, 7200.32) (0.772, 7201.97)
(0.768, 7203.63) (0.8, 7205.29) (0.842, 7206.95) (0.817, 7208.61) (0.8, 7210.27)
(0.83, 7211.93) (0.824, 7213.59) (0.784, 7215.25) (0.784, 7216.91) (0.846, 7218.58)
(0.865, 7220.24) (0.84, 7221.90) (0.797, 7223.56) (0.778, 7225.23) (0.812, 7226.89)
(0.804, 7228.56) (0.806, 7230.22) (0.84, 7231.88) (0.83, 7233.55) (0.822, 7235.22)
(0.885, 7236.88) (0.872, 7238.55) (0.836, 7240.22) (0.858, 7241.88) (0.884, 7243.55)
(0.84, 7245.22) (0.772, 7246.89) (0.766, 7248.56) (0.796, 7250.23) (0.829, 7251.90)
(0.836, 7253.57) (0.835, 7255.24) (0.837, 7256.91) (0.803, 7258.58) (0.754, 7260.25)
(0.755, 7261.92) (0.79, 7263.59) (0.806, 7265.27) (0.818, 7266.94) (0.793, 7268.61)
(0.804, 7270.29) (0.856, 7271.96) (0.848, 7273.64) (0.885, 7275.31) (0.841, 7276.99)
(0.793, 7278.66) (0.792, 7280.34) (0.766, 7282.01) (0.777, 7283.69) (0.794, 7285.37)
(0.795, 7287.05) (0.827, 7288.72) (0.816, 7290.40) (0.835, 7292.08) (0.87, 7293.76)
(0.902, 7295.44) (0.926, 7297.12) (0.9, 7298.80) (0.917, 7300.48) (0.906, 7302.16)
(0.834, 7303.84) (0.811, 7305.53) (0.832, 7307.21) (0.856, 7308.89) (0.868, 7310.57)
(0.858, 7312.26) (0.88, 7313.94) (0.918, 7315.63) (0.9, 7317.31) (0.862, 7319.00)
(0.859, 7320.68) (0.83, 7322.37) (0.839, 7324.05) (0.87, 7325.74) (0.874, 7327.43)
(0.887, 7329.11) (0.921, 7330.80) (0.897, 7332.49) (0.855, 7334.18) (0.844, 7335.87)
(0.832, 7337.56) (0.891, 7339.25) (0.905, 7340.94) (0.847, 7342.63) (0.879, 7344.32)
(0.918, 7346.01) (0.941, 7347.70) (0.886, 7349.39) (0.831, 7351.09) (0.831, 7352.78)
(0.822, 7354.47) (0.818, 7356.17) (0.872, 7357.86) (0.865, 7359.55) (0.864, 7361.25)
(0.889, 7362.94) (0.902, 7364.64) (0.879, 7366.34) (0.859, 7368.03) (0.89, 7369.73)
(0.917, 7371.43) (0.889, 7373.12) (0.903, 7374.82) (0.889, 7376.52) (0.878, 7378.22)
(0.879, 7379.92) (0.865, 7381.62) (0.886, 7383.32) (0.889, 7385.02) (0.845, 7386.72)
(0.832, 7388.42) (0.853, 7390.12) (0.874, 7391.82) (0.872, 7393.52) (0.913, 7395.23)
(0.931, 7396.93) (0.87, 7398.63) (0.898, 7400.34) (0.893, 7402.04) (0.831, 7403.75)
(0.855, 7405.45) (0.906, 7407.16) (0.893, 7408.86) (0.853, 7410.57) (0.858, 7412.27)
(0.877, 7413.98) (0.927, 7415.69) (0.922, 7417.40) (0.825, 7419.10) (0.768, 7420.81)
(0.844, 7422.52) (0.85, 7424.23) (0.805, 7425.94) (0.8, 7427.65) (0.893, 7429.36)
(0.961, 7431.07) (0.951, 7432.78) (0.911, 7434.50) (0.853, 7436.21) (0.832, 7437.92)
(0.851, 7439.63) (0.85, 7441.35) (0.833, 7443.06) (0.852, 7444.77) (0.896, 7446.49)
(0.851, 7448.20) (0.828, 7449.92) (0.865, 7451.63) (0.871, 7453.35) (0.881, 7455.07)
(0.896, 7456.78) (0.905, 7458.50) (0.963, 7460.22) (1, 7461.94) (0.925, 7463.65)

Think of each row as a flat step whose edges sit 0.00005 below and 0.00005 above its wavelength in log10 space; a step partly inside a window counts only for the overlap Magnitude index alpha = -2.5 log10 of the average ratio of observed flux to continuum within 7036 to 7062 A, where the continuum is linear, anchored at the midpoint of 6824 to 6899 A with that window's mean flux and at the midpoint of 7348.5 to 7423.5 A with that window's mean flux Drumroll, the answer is 0.05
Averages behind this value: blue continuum 0.84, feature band 0.81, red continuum 0.871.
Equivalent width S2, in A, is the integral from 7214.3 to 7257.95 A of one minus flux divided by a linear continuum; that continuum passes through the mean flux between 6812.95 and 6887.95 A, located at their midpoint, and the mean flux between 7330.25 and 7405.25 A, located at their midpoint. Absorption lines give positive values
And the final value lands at 2.0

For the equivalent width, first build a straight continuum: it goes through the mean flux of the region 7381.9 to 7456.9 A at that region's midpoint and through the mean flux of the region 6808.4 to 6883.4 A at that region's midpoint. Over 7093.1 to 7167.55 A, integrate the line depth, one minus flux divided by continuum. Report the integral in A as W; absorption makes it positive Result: 3.6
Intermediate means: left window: 0.824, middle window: 0.806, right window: 0.869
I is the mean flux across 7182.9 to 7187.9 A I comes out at 0.762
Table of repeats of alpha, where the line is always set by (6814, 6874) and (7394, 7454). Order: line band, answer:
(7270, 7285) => 0.05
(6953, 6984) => 0.03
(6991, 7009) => -0.03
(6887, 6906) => -0.09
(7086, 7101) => 0.06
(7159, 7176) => 0.03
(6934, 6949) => -0.05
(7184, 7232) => 0.06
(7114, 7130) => 0.07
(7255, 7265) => 0.08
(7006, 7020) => -0.01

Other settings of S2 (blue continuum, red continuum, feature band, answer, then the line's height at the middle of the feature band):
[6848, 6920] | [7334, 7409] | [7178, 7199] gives 1.8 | 0.869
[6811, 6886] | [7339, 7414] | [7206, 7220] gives 0.7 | 0.861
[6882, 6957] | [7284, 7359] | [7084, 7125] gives 2.5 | 0.861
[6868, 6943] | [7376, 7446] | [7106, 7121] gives 1.0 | 0.864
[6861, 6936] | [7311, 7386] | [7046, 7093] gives 3.1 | 0.864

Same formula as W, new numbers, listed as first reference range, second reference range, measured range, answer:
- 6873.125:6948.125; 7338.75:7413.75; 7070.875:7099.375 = 1.5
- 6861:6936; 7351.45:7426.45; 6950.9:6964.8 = 1.0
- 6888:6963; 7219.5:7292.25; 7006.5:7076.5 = 0.4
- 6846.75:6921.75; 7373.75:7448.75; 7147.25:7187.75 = 2.7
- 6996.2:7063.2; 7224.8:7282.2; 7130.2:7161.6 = 0.9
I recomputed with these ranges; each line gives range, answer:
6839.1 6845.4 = 0.833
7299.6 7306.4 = 0.867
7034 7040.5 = 0.819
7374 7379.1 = 0.889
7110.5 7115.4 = 0.84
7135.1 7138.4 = 0.876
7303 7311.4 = 0.84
